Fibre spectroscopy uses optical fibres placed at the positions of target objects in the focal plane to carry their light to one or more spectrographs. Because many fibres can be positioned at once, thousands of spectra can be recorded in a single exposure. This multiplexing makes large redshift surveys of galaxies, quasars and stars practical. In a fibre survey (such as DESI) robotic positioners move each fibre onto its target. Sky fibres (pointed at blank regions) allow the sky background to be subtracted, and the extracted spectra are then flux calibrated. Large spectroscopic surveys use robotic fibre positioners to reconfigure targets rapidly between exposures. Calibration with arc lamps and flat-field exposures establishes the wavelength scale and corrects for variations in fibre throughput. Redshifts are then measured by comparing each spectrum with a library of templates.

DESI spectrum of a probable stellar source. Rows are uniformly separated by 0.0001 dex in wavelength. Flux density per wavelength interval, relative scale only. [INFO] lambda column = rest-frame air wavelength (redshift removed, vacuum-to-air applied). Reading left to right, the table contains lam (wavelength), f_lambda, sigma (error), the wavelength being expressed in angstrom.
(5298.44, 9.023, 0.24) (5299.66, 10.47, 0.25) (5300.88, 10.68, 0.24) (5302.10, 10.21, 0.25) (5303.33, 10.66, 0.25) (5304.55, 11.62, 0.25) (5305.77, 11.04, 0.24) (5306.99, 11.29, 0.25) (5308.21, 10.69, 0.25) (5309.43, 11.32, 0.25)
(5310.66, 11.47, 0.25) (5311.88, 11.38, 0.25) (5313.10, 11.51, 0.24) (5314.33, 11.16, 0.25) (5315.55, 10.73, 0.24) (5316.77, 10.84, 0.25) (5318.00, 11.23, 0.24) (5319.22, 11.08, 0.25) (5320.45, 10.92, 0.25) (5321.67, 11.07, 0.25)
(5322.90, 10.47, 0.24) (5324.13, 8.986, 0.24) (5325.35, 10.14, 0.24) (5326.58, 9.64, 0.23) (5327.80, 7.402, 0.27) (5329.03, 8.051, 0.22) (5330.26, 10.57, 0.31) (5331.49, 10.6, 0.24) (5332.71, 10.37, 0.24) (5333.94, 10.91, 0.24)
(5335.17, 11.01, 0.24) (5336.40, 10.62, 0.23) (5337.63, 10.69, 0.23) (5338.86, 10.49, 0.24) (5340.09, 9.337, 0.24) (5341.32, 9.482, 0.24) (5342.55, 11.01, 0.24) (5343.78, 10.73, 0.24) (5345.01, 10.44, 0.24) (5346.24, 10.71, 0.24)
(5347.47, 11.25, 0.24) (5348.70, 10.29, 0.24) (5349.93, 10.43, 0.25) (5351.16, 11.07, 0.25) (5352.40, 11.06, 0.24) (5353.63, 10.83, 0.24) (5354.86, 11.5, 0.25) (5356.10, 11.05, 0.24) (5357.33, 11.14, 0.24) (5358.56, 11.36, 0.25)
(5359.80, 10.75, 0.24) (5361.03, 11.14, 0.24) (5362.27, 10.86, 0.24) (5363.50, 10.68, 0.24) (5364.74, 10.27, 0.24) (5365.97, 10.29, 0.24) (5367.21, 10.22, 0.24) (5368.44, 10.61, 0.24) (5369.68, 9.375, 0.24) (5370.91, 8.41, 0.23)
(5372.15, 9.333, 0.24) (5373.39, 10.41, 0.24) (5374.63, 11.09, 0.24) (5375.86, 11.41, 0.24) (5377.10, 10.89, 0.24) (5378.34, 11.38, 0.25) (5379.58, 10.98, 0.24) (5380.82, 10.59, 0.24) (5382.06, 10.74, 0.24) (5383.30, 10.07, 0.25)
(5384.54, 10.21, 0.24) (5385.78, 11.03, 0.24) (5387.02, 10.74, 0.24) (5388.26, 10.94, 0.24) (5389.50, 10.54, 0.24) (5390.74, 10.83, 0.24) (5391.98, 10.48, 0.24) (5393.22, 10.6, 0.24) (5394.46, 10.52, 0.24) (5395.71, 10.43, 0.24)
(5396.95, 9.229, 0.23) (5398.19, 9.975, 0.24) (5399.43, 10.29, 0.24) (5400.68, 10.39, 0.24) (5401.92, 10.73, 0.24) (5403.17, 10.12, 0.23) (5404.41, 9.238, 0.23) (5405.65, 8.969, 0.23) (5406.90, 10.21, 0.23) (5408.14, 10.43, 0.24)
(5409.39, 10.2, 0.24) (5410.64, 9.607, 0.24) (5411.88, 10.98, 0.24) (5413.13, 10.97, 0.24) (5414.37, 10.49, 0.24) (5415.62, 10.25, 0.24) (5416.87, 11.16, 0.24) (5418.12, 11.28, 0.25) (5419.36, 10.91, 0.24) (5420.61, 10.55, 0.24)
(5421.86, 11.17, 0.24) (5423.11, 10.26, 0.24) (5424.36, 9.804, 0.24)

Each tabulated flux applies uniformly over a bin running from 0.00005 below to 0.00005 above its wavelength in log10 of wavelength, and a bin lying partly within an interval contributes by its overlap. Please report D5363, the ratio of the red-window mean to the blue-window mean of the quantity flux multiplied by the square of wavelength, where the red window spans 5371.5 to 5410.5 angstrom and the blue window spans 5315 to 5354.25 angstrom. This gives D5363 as 1.02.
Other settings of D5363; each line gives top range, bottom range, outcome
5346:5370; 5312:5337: 1.05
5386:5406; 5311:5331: 1.02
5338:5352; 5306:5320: 0.95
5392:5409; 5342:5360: 0.94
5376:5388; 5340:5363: 1.01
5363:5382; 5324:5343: 1.06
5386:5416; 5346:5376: 0.99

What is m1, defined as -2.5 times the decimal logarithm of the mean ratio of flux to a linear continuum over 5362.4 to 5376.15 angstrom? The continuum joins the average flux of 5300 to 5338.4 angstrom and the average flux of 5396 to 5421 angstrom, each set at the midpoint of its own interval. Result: 0.02 mag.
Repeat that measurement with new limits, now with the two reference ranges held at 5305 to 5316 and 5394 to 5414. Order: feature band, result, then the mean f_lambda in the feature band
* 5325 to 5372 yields 0.04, 10.4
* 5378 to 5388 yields -0.03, 10.7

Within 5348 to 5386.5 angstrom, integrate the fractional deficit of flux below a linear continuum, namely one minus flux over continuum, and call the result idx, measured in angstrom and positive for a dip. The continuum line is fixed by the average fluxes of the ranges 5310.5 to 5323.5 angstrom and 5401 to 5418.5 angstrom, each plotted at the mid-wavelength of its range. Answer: 0.1 angstrom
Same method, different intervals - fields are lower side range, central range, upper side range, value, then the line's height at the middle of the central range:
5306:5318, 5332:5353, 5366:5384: 0.39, 10.8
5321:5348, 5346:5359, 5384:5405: -0.93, 10.2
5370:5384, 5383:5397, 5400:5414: -0.26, 10.3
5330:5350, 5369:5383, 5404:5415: -0.12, 10.3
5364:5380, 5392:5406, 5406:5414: 0.36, 10.4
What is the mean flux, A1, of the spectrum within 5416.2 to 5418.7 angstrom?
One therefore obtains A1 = 11.2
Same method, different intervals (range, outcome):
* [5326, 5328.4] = 8.54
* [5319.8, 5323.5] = 10.8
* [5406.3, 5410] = 10.3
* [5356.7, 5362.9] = 11.1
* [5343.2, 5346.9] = 10.6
